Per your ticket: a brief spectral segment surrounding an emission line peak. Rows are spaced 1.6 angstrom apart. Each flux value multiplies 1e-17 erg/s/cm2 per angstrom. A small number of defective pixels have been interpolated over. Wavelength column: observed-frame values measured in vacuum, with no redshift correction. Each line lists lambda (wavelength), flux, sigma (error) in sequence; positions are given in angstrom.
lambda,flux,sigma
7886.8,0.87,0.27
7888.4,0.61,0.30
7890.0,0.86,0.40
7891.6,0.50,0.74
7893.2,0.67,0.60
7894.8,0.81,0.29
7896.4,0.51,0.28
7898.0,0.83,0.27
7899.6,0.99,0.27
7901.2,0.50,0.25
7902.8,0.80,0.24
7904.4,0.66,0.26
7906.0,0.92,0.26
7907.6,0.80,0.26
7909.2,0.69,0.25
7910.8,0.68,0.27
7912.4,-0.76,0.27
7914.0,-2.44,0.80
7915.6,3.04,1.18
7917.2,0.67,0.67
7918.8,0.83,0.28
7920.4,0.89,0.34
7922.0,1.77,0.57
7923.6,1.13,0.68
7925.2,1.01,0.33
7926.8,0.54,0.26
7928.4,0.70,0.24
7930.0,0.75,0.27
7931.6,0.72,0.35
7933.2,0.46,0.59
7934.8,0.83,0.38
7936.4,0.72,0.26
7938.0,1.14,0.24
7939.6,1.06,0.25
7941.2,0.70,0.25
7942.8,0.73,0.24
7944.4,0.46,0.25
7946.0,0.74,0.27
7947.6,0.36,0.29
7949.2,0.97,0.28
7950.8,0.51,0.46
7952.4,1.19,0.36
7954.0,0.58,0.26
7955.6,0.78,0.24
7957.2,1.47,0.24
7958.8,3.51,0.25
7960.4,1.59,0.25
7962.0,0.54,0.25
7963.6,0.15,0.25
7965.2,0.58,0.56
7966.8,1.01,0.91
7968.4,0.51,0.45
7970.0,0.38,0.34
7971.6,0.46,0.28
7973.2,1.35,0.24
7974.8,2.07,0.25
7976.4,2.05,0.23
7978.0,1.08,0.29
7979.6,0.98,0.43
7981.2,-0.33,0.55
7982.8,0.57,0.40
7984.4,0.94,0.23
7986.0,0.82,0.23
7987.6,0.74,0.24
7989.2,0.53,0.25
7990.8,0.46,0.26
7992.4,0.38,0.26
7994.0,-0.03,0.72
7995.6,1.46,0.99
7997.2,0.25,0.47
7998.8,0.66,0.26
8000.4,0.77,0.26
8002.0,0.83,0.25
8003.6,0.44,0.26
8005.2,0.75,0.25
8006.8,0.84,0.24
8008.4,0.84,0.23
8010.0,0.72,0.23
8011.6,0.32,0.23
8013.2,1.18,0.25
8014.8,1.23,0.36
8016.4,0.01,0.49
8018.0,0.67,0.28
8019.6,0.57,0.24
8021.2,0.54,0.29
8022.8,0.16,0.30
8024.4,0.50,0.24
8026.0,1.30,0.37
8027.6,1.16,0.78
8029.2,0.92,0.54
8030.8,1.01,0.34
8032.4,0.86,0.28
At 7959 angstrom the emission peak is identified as [S II] 6716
